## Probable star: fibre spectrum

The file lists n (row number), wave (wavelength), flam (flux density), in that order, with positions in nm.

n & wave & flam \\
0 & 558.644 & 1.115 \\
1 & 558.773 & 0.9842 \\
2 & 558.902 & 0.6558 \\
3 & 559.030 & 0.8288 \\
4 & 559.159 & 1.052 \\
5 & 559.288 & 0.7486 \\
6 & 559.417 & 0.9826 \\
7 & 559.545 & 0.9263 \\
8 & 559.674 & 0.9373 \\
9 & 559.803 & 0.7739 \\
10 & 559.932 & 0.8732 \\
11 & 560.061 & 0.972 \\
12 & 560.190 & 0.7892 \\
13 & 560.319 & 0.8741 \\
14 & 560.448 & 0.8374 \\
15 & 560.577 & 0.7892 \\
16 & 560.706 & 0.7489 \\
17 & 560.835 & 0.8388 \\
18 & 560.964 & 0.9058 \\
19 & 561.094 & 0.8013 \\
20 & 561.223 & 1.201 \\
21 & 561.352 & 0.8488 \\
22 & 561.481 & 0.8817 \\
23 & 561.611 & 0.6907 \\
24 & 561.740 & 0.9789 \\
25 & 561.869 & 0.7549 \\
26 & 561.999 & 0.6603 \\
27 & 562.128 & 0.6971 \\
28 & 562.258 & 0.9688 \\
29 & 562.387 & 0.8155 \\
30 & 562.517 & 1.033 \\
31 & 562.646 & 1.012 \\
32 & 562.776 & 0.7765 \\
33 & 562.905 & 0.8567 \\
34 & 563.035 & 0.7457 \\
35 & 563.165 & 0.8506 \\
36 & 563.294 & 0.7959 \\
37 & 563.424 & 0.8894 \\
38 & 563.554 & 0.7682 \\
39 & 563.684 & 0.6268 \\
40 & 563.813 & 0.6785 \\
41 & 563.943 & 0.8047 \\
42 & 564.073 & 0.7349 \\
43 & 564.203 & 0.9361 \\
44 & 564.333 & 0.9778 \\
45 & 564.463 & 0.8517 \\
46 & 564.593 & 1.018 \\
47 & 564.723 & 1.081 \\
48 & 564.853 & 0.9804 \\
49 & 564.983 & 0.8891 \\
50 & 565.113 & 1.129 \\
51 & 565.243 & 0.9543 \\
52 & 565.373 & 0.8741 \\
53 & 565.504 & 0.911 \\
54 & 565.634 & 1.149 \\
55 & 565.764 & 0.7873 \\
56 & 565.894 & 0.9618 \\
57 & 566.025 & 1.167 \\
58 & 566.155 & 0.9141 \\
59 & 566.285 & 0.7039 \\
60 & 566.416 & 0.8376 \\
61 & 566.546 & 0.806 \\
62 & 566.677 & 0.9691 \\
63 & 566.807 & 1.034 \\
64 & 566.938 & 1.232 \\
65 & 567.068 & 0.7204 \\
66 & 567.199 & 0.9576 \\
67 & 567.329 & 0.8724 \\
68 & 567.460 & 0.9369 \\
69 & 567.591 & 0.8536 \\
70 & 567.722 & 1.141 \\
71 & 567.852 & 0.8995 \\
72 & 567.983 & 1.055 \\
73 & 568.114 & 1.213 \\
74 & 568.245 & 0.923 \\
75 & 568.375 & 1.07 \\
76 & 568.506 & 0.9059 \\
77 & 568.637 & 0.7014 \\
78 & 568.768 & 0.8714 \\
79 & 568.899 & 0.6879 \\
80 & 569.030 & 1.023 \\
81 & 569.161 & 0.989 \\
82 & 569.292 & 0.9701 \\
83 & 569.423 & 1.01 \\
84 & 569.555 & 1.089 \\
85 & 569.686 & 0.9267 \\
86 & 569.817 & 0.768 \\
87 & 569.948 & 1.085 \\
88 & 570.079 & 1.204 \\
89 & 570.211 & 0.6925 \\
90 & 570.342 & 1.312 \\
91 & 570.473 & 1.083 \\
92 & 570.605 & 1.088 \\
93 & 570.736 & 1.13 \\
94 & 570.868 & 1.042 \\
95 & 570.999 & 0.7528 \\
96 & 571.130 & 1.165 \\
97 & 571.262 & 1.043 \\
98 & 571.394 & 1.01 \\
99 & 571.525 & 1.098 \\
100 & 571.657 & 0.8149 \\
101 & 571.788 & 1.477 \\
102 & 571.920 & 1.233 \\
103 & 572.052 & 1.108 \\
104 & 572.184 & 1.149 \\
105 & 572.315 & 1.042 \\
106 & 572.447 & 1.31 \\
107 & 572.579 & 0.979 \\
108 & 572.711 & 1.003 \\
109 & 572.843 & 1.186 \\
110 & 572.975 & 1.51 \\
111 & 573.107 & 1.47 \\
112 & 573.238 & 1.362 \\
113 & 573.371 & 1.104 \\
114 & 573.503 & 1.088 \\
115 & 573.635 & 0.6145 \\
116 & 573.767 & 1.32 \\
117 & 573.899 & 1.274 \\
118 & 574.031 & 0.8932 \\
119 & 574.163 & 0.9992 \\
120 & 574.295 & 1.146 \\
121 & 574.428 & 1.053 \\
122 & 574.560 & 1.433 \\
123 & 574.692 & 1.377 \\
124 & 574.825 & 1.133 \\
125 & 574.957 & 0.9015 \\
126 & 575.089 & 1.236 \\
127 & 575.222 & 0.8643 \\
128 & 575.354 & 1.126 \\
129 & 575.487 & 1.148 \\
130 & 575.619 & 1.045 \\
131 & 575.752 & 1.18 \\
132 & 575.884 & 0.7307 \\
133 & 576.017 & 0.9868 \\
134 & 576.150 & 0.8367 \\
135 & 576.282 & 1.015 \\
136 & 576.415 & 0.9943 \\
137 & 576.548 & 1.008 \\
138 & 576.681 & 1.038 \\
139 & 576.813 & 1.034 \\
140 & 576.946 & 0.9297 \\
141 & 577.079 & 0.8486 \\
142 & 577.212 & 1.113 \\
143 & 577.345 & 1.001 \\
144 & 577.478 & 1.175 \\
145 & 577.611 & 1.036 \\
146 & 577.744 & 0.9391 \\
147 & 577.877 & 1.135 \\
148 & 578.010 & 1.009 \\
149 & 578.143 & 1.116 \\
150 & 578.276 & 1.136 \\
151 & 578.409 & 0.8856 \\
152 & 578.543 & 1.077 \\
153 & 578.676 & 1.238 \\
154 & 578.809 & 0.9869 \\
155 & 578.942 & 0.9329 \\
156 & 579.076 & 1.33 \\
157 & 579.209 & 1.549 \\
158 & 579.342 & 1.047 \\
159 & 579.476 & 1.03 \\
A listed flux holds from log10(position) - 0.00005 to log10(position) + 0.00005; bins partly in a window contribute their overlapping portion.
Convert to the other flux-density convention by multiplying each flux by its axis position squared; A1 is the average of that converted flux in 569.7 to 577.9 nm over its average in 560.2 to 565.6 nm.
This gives 1.3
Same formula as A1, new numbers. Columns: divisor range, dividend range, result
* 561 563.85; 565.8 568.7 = 1.15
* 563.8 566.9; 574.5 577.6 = 1.17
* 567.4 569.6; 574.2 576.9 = 1.13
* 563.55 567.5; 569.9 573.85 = 1.25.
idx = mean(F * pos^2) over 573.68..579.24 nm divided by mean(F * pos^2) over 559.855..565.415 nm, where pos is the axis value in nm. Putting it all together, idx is 1.30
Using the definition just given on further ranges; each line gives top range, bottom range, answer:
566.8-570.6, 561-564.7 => 1.17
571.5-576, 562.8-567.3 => 1.29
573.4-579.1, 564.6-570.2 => 1.14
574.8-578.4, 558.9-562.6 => 1.26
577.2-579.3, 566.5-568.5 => 1.17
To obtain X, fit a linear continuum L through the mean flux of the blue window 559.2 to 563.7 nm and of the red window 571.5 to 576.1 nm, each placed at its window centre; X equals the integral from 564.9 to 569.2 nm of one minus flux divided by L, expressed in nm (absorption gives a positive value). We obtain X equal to 0.13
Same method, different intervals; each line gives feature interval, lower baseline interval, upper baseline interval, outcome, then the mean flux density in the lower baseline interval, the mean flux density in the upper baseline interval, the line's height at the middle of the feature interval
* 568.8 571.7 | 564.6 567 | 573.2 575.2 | 0.134 nm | 0.966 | 1.12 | 1.05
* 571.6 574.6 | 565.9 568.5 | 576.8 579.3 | -0.376 nm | 0.962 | 1.08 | 1.03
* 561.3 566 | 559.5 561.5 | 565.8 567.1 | 0.176 nm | 0.874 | 0.937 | 0.907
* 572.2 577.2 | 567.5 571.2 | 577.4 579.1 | -0.251 nm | 0.987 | 1.07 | 1.04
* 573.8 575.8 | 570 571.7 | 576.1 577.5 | -0.225 nm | 1.04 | 0.996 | 1.01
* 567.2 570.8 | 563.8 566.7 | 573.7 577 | -0.017 nm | 0.921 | 1.07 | 0.976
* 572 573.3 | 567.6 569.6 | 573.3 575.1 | -0.173 nm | 0.965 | 1.11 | 1.07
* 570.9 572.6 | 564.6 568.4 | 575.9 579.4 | -0.148 nm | 0.966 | 1.05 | 1.01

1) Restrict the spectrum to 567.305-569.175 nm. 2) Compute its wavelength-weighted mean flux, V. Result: 0.943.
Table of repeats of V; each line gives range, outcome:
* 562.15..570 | 0.918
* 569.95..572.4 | 1.08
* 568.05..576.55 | 1.06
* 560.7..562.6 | 0.86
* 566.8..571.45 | 0.984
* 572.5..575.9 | 1.13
